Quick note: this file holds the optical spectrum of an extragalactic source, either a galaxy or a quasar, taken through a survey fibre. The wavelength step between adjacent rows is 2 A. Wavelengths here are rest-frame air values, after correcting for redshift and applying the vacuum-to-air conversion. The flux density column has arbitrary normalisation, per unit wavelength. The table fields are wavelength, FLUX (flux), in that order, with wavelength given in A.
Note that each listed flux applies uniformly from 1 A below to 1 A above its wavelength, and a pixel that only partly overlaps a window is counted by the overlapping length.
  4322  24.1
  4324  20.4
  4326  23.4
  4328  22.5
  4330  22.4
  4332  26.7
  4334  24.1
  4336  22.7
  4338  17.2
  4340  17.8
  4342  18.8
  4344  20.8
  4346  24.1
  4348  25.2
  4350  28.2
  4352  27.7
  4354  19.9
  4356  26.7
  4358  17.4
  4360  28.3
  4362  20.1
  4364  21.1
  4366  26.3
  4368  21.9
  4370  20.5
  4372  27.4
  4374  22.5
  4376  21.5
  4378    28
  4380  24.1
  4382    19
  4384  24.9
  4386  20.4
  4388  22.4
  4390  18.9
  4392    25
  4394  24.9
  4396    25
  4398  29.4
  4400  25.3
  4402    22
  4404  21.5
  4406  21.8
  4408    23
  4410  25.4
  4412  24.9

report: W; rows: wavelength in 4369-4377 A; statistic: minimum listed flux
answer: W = 20.5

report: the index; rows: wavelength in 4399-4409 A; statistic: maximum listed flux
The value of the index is 25.3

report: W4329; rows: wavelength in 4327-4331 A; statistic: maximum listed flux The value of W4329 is 22.5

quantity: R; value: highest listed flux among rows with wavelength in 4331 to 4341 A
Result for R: 26.7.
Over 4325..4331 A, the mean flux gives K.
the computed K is 22.8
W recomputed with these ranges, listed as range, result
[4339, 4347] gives 17.8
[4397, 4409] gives 21.5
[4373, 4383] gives 19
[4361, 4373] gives 20.1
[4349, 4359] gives 17.4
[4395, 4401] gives 25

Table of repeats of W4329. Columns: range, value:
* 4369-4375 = 27.4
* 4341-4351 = 28.2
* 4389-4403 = 29.4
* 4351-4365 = 28.3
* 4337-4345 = 20.8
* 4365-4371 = 26.3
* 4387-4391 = 22.4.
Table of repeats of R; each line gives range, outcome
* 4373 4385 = 28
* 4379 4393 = 25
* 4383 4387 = 24.9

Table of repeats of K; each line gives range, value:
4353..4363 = 22.5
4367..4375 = 23.1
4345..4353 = 26.3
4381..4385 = 21.9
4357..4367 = 22.6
